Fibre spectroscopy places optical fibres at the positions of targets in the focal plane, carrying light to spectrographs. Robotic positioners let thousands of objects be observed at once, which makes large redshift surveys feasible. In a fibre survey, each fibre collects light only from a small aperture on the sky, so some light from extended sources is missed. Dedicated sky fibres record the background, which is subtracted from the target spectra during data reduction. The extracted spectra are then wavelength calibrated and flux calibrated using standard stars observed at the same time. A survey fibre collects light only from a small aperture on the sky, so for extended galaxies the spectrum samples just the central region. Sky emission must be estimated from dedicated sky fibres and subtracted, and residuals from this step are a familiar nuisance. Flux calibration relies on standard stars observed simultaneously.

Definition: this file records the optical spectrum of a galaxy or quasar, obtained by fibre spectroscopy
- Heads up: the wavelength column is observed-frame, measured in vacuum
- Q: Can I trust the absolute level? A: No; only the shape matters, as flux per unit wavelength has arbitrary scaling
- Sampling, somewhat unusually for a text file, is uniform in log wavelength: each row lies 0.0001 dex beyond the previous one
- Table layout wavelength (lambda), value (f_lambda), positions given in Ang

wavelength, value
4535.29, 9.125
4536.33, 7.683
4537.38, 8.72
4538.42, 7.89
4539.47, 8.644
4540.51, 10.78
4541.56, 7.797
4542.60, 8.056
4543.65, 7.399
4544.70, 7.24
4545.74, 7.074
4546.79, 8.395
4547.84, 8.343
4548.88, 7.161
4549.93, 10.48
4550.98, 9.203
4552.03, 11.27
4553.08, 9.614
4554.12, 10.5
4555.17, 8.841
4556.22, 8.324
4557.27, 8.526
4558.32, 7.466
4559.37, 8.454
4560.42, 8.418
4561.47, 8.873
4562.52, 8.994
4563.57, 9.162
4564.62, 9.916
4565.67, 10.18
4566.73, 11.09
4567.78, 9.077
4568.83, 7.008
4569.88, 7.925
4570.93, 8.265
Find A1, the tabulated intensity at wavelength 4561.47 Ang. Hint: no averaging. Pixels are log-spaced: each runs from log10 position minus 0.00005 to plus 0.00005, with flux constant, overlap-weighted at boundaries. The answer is 8.873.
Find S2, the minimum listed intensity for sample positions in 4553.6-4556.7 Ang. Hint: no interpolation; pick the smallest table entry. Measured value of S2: 8.324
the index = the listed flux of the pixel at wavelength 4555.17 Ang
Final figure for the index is 8.841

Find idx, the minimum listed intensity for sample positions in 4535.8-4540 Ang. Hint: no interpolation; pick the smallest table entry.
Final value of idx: 7.683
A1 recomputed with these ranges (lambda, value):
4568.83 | 7.008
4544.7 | 7.24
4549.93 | 10.48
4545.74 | 7.074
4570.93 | 8.265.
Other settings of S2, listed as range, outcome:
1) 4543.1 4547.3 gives 7.074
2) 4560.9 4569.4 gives 7.008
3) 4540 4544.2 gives 7.399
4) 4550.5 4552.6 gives 9.203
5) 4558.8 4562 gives 8.418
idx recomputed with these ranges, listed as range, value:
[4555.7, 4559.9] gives 7.466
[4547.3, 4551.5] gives 7.161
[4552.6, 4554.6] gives 9.614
